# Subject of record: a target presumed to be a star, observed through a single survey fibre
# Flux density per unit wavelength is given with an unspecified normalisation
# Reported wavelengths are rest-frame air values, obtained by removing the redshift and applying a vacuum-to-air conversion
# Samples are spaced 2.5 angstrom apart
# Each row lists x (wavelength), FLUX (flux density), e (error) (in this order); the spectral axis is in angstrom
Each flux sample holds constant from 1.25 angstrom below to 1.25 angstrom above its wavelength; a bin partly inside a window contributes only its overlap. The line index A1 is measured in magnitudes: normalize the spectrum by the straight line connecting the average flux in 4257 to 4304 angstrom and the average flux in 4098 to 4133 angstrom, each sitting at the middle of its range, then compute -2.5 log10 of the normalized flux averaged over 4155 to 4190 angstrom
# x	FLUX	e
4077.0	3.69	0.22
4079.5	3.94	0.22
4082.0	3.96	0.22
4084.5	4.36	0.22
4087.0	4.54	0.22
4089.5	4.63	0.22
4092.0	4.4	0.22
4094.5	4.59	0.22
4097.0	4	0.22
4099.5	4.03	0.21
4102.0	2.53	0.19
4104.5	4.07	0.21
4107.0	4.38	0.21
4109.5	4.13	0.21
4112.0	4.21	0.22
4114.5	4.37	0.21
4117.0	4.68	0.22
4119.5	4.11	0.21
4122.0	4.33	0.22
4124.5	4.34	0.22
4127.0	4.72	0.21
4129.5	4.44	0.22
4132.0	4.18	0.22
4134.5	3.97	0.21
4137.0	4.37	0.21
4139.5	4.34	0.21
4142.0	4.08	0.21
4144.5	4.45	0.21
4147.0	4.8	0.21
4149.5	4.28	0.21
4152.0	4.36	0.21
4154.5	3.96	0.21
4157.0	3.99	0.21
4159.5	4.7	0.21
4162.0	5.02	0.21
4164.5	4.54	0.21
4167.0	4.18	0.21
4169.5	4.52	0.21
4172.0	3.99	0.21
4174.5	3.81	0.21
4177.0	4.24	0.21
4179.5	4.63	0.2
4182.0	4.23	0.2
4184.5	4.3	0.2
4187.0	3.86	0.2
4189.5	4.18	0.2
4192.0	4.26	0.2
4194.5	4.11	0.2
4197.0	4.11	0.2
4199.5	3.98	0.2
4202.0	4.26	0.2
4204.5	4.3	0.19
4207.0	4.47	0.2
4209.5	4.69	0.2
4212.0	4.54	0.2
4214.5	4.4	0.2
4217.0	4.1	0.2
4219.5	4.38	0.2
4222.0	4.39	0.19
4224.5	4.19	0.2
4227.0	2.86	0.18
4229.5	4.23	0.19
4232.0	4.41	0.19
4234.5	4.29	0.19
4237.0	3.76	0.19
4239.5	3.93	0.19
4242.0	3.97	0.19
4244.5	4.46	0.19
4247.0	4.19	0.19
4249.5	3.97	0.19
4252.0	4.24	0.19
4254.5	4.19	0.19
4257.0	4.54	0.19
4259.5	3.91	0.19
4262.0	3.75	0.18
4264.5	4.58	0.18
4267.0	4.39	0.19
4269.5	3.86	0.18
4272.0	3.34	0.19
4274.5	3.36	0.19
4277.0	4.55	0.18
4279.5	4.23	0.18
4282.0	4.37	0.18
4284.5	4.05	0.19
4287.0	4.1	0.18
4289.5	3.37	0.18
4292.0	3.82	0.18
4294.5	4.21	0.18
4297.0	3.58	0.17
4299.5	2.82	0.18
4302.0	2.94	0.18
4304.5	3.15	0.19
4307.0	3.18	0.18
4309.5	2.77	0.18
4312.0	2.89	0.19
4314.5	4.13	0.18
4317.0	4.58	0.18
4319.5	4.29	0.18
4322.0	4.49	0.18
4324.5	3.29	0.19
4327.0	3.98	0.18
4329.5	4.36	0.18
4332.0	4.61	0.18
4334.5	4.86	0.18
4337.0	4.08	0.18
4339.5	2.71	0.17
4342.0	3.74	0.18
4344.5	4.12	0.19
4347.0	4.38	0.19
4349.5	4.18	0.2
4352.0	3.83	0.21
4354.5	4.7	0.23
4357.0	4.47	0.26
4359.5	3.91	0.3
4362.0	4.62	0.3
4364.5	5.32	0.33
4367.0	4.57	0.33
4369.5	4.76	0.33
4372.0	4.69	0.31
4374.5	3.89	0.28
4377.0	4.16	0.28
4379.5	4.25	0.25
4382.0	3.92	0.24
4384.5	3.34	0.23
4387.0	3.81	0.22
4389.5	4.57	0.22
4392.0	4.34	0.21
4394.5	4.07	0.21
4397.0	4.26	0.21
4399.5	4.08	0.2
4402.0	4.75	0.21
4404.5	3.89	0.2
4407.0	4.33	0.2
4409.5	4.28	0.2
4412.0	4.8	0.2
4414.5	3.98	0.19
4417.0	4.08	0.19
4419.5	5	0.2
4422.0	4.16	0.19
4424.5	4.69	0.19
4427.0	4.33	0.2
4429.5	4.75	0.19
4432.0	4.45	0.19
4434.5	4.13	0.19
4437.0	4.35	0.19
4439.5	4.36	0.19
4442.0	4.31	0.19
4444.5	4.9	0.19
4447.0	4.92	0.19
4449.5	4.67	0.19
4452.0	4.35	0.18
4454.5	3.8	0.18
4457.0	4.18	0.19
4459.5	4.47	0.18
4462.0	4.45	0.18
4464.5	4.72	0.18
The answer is -0.059 mag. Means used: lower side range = 4.18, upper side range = 3.85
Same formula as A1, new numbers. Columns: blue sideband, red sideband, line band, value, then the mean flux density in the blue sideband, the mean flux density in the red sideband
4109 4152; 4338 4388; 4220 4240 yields 0.06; 4.35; 4.17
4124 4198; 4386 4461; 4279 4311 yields 0.21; 4.3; 4.37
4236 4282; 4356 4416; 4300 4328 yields 0.17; 4.08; 4.29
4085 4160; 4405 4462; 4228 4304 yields 0.10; 4.26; 4.42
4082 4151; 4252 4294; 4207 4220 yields -0.08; 4.27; 4.04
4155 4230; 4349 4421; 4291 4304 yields 0.23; 4.25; 4.31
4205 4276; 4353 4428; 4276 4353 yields 0.10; 4.12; 4.33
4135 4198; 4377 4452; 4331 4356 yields 0.05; 4.29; 4.33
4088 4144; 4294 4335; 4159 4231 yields -0.06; 4.23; 3.74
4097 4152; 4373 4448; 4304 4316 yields 0.30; 4.23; 4.3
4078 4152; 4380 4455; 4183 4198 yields 0.03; 4.25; 4.33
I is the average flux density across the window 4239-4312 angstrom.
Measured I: 3.84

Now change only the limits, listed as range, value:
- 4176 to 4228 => 4.22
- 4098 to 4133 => 4.18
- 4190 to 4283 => 4.15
